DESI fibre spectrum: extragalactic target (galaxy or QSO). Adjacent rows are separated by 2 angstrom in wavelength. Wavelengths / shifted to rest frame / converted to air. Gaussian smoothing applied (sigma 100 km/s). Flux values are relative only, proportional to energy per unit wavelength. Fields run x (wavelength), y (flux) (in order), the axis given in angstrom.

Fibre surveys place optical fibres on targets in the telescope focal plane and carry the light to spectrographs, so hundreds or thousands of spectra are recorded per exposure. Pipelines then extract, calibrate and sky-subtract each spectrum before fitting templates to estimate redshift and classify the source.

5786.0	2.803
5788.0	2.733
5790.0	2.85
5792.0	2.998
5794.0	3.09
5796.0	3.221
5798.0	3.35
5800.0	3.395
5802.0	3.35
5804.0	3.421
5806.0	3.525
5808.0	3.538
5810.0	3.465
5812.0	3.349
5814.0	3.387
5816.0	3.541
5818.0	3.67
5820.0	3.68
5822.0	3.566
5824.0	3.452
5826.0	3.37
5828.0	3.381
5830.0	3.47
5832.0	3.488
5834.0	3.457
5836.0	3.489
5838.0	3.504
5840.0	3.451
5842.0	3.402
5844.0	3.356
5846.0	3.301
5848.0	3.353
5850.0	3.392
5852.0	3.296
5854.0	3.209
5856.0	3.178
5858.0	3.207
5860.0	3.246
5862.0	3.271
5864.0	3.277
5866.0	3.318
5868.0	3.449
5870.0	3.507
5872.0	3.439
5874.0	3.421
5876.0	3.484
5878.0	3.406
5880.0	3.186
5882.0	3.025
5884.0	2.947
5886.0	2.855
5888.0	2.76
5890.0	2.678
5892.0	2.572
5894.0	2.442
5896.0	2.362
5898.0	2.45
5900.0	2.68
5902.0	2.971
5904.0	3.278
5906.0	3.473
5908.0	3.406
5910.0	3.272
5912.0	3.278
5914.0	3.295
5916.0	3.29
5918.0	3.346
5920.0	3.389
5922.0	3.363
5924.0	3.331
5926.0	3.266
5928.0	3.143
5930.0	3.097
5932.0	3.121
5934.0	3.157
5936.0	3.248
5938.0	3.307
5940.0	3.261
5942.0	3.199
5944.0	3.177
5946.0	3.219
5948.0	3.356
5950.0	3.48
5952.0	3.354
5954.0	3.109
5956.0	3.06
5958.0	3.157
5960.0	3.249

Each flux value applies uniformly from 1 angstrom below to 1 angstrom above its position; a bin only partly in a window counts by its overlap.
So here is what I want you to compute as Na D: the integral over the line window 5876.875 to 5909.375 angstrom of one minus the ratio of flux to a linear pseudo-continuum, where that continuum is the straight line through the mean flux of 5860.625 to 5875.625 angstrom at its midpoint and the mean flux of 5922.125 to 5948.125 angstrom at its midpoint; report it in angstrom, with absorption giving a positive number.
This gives 4.02 angstrom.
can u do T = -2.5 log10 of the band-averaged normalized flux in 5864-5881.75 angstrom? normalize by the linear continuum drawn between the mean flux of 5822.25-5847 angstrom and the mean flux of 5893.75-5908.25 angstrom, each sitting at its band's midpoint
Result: -0.09 mag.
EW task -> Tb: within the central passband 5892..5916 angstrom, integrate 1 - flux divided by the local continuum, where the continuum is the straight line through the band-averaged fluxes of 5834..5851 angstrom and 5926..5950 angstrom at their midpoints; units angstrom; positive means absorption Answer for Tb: 2.2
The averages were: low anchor 3.41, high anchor 3.22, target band 2.99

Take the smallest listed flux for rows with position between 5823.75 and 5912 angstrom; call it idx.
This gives 2.362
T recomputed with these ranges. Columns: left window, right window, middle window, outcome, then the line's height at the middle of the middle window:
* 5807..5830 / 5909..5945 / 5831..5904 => 0.07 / 3.38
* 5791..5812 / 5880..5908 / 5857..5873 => -0.12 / 3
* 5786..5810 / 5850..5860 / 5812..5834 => -0.09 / 3.23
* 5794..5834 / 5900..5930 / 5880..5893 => 0.17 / 3.32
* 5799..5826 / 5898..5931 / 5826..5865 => 0.01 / 3.4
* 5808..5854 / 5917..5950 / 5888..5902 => 0.28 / 3.33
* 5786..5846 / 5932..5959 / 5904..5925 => -0.03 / 3.26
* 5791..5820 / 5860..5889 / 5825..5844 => -0.04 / 3.33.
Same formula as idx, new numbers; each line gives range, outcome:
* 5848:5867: 3.178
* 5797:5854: 3.209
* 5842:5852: 3.296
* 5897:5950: 2.45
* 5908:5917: 3.272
